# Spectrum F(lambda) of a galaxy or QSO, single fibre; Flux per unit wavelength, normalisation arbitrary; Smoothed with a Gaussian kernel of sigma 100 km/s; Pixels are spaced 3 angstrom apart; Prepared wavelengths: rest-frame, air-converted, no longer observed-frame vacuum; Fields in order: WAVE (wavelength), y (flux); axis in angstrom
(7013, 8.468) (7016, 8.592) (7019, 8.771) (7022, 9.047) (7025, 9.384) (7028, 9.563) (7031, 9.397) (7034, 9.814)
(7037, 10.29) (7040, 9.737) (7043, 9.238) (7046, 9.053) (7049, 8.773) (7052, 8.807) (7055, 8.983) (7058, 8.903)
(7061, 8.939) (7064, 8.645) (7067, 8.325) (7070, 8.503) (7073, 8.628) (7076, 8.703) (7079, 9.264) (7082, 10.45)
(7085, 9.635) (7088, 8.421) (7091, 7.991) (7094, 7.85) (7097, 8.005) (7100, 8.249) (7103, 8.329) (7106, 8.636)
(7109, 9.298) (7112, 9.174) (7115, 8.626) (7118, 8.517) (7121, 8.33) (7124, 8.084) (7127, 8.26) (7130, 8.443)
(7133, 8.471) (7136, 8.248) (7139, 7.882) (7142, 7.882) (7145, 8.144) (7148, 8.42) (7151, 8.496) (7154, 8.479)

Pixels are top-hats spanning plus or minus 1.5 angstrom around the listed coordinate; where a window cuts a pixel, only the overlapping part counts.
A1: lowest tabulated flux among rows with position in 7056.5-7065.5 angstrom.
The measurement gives 8.645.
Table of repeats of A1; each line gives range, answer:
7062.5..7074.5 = 8.325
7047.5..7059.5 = 8.773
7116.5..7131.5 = 8.084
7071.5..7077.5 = 8.628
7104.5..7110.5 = 8.636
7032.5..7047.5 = 9.053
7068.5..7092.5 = 7.991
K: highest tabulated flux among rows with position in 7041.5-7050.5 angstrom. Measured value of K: 9.238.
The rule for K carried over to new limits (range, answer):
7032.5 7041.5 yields 10.29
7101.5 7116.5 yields 9.298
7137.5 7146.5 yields 8.144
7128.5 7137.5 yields 8.471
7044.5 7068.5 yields 9.053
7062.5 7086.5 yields 10.45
